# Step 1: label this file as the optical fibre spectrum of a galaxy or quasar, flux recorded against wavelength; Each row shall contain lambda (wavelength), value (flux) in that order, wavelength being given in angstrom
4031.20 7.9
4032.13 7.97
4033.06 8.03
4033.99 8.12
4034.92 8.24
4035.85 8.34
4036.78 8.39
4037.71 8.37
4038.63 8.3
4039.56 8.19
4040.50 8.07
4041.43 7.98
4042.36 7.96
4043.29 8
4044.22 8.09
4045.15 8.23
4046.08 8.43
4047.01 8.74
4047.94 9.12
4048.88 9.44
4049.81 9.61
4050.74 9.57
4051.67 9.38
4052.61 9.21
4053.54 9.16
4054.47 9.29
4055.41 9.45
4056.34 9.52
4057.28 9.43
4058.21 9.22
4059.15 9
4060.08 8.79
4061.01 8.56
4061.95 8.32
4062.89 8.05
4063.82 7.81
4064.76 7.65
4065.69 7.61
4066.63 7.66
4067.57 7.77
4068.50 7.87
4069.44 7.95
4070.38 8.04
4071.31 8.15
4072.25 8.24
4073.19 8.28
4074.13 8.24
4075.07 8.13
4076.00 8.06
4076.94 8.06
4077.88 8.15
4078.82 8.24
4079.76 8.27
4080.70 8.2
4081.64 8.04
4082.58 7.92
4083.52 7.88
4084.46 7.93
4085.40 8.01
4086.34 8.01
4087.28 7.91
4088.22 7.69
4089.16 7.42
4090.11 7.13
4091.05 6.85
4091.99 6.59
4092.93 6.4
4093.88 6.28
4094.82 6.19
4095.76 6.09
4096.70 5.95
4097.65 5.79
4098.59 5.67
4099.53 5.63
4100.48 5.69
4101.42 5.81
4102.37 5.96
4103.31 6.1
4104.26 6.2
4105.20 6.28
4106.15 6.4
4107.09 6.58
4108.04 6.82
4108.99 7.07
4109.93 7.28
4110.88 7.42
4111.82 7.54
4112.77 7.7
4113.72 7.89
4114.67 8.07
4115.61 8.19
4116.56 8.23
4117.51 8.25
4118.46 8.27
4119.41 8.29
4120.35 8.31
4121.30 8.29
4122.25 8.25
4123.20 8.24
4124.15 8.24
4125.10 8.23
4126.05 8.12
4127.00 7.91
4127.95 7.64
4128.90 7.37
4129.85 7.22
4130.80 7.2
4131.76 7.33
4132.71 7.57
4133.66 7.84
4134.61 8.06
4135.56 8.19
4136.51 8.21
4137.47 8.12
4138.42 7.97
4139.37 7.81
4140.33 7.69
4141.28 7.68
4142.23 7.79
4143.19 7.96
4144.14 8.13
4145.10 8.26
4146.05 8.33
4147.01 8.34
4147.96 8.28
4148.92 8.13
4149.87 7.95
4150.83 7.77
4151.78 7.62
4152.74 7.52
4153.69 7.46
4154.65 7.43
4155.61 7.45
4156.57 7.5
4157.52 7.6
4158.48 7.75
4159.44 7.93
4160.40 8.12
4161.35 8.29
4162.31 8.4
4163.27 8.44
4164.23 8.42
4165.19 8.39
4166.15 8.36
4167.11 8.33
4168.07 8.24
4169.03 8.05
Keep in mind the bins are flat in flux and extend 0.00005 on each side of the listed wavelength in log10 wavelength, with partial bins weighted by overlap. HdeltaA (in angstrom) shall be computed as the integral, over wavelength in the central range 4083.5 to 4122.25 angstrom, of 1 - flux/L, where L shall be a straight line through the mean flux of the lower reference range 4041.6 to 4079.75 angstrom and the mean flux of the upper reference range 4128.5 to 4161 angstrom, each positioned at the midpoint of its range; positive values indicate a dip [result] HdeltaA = 5.1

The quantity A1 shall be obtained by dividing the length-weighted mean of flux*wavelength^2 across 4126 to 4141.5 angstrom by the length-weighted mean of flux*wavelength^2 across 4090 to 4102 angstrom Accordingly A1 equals 1.29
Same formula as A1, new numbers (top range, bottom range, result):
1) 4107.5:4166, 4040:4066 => 0.94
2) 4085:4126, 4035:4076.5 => 0.86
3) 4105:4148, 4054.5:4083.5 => 0.97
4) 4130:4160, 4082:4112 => 1.18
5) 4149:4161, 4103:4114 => 1.14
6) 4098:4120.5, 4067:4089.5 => 0.89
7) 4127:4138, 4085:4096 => 1.12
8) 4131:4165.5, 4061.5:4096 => 1.06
